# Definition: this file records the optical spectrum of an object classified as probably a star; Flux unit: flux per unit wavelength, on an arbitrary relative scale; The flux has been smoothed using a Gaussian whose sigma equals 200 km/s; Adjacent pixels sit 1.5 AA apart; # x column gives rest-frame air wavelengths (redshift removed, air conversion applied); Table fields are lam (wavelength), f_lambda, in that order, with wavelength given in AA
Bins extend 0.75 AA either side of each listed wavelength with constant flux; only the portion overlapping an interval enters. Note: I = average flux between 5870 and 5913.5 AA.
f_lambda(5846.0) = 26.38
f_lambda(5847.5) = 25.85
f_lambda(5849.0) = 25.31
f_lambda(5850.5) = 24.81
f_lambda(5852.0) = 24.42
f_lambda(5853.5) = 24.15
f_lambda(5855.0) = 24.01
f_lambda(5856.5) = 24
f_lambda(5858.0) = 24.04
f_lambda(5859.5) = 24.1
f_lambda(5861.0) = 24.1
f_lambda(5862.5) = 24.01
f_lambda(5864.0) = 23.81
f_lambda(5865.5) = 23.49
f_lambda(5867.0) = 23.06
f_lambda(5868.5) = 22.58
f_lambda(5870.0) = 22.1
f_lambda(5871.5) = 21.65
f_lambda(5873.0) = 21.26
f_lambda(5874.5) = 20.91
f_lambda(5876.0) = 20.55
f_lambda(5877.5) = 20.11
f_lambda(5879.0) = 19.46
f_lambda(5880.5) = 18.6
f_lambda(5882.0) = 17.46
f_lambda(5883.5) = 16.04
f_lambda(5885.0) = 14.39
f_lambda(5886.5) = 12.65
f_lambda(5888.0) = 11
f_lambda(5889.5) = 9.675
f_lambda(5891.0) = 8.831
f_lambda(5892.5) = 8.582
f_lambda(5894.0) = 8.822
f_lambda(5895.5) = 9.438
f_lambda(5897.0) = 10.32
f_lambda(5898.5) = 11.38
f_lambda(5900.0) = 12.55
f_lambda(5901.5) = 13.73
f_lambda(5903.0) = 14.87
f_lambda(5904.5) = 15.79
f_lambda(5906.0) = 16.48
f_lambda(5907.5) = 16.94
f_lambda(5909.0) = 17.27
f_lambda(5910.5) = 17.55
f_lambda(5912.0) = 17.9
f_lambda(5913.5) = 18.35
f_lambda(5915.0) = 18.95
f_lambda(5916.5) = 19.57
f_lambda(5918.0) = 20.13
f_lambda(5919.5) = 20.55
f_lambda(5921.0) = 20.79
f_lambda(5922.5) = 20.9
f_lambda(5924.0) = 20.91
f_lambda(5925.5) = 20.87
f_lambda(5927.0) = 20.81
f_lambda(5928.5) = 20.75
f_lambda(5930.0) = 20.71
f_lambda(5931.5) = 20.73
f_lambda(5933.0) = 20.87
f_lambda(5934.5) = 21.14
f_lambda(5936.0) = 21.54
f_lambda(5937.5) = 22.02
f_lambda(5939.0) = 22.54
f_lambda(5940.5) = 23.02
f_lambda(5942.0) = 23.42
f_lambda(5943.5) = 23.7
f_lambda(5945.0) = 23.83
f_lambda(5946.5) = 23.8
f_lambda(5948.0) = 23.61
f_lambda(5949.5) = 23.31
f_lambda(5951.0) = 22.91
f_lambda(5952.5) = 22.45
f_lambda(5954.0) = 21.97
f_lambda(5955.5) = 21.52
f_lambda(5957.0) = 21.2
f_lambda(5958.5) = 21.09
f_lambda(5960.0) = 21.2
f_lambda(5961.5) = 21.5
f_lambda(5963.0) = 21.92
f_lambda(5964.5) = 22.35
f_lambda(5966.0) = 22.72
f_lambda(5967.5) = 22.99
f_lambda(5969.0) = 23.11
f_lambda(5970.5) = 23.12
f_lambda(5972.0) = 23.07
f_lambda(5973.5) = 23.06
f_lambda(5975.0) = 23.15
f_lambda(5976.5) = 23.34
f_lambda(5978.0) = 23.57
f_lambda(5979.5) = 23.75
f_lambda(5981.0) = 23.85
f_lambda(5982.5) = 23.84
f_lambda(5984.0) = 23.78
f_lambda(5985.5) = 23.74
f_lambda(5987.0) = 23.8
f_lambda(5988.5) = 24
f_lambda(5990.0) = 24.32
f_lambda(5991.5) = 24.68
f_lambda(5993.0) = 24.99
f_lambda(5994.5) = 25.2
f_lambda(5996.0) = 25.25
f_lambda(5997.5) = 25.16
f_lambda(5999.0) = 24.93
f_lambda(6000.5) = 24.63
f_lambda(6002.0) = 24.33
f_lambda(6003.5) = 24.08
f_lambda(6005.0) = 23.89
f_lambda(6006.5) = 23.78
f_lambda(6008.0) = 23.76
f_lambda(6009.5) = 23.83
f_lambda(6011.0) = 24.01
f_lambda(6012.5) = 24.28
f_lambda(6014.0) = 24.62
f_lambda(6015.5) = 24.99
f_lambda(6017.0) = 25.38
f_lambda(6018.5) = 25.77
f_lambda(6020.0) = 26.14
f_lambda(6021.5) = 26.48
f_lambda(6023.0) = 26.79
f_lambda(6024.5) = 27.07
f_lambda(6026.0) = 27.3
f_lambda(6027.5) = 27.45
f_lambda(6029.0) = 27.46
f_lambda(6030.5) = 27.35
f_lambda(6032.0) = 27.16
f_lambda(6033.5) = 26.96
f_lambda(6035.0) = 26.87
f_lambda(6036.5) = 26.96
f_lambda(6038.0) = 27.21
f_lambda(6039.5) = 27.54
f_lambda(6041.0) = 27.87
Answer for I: 15.3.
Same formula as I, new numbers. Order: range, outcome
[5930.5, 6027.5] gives 23.6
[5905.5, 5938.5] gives 19.9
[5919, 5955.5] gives 22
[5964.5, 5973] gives 22.9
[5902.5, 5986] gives 21.4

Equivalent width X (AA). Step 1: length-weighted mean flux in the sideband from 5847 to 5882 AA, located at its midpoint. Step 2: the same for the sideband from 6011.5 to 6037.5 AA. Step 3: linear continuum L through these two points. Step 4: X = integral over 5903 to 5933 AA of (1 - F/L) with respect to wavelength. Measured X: 6.0 AA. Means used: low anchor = 22.7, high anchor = 26.4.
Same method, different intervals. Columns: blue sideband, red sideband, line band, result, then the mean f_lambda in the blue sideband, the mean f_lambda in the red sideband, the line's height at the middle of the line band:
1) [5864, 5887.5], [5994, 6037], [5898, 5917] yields 4.3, 19.7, 25.6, 21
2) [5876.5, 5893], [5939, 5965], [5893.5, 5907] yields 3.0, 14.4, 22.5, 16.3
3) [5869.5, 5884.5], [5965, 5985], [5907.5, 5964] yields 1.9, 19.7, 23.3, 21.9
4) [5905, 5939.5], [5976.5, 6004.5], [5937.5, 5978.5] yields -1.0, 19.9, 24.3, 22.2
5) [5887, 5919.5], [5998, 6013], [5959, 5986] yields -2.6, 14.3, 24.2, 21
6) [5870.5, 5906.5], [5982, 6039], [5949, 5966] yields -1.0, 14.8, 25.3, 20.8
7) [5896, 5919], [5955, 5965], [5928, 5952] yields -3.6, 16.1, 21.5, 19.5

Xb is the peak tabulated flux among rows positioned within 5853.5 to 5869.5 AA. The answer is 24.15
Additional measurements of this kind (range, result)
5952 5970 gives 23.11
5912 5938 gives 22.02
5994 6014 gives 25.25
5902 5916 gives 18.95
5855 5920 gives 24.1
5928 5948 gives 23.83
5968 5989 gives 24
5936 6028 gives 27.45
